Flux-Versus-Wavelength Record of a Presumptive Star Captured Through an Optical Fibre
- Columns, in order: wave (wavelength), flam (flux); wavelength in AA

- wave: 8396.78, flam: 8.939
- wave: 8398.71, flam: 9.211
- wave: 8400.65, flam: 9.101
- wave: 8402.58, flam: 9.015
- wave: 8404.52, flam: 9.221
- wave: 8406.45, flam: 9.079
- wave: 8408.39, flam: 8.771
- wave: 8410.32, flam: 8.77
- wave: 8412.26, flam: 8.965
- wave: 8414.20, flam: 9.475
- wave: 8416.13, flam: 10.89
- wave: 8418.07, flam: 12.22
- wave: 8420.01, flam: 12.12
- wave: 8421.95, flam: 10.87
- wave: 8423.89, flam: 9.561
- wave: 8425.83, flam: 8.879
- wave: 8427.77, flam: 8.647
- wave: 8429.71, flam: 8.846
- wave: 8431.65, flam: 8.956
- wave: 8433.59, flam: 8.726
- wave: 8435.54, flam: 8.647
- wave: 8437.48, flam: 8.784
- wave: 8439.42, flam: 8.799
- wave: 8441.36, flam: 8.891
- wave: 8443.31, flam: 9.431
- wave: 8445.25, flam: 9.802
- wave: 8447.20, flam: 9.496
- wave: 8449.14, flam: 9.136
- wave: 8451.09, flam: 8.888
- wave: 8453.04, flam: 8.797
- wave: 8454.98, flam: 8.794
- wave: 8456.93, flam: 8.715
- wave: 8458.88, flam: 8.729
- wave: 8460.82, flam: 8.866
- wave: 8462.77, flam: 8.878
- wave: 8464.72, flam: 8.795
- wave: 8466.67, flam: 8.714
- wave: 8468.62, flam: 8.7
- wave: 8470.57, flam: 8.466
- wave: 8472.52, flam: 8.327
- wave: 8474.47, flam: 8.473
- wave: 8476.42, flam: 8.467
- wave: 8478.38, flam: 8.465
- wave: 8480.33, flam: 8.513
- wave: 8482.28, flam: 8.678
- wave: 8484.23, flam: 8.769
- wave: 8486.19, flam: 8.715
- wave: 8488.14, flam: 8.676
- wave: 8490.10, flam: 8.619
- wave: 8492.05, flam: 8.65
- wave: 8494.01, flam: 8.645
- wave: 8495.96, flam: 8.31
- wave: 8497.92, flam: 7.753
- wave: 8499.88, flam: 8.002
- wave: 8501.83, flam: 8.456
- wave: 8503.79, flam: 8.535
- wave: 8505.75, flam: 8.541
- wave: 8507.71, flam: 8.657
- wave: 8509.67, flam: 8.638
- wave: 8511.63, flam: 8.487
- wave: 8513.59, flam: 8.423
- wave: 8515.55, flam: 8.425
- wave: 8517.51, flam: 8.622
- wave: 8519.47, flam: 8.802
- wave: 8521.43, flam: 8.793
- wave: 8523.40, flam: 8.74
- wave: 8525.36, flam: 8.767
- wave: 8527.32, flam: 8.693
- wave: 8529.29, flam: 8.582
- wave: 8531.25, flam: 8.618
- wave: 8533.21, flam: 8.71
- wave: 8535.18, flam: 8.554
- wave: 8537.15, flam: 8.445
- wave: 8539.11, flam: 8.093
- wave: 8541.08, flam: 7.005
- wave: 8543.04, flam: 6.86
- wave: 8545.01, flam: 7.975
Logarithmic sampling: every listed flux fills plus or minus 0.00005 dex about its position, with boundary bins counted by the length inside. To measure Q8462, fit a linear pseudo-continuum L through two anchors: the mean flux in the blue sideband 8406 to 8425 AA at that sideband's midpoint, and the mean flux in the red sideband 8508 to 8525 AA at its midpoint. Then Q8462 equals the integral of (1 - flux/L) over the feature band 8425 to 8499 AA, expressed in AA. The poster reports 5.2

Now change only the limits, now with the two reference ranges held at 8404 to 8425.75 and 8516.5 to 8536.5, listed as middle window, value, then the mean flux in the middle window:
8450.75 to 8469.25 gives 1.30 AA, 8.79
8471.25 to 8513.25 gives 2.69 AA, 8.49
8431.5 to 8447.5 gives 1.05 AA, 9.04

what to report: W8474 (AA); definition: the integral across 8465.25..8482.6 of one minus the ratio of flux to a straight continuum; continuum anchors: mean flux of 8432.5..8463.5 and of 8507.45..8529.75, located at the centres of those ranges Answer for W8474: 0.60 AA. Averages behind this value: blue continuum 8.96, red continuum 8.63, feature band 8.53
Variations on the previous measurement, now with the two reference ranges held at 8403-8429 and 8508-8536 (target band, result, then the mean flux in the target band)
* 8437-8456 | 0.7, 9.09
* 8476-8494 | 0.8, 8.62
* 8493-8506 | 0.8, 8.31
